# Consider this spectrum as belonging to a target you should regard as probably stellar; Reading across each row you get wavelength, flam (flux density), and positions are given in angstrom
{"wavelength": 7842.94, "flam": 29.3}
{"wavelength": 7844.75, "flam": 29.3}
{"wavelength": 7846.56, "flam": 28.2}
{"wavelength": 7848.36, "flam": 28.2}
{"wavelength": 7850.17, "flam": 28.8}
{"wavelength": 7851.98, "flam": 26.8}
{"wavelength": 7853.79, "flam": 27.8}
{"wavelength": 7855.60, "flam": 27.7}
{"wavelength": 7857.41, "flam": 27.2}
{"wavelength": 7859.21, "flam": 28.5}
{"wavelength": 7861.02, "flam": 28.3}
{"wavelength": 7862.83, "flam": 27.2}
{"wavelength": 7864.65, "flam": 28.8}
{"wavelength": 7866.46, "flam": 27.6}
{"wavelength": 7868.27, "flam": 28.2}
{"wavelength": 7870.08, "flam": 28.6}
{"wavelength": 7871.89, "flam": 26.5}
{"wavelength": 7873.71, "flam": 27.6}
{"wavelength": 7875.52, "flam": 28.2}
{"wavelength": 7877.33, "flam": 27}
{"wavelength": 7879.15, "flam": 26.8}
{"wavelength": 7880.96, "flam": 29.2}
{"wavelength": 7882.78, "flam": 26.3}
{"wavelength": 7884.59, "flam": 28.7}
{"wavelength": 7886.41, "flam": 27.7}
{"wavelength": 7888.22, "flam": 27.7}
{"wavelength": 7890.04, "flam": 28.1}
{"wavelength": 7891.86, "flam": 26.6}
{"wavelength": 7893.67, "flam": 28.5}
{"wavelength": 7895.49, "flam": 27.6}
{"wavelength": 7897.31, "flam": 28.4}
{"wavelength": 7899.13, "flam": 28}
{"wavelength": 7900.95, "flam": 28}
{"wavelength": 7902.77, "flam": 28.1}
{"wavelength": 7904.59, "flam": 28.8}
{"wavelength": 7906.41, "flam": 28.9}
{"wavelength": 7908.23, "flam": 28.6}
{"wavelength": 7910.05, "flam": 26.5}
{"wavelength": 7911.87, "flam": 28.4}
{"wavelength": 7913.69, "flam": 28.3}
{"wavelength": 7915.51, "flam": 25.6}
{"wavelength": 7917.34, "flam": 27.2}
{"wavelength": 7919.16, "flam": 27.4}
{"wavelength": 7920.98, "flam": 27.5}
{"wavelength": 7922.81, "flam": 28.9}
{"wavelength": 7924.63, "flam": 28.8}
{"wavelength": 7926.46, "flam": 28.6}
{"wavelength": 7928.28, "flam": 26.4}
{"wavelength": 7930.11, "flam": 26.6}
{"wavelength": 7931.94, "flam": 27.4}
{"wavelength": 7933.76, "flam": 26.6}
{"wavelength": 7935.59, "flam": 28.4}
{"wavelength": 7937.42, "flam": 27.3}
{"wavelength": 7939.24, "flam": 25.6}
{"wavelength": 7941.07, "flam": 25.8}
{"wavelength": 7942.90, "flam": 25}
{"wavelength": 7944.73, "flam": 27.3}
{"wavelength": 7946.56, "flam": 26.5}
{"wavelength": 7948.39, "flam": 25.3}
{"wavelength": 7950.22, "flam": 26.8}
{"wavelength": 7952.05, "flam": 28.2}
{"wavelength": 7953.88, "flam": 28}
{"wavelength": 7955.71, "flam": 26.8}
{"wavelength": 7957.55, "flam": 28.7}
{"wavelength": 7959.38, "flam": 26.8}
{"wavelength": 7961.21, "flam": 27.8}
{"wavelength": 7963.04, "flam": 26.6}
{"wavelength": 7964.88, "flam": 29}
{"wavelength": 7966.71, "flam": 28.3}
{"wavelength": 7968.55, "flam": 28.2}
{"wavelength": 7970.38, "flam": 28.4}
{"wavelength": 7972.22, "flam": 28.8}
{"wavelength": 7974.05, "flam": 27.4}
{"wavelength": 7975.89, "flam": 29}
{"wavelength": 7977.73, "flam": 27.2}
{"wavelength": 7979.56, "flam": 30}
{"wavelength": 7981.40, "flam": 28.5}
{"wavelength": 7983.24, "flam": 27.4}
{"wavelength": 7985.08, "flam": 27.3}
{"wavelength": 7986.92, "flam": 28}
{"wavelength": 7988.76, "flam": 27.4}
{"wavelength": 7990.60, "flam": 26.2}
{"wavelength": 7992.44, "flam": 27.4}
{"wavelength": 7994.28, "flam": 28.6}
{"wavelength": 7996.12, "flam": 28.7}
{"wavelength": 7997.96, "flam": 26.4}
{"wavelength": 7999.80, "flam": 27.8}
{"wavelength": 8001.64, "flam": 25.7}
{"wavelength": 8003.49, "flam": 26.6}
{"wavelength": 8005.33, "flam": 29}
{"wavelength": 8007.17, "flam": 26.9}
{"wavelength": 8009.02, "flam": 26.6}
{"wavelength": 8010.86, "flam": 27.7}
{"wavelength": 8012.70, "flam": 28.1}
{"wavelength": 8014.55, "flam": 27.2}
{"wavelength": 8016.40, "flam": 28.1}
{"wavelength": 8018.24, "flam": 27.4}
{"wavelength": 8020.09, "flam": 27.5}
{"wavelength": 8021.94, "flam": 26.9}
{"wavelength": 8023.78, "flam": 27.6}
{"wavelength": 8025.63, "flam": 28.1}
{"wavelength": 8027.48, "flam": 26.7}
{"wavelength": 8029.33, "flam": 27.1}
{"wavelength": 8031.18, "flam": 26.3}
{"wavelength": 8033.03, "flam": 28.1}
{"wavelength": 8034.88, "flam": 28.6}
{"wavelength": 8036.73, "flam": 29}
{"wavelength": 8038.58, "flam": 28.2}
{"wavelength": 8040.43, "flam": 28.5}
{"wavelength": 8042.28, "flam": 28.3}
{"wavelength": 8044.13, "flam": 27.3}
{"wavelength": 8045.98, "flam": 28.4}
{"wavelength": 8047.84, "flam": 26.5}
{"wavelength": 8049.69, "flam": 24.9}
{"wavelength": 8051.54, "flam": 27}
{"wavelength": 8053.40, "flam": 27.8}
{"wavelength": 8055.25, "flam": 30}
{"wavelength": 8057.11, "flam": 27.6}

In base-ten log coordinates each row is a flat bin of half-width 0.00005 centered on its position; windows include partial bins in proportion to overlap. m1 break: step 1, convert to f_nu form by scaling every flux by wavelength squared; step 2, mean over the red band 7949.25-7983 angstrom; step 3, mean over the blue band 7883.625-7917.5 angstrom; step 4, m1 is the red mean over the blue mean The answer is 1.0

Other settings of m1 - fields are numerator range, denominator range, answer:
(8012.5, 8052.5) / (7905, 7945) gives 1.03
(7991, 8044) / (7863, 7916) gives 1.02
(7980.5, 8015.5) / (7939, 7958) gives 1.04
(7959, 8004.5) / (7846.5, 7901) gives 1.02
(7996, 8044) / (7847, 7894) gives 1.03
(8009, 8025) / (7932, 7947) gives 1.05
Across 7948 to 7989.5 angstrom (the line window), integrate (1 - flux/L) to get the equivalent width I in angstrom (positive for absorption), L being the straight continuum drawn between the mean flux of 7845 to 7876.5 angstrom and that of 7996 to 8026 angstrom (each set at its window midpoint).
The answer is -0.5 angstrom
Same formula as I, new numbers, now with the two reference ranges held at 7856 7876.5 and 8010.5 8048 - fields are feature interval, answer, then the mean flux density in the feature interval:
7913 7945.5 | 0.8 angstrom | 27.1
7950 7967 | 0.0 angstrom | 27.7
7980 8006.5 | 0.2 angstrom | 27.5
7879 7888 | 0.0 angstrom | 27.8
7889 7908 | -0.2 angstrom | 28.1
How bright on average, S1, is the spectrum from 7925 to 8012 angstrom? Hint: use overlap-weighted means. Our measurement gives 27.4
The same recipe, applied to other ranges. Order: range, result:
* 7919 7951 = 27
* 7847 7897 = 27.8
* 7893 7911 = 28.1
